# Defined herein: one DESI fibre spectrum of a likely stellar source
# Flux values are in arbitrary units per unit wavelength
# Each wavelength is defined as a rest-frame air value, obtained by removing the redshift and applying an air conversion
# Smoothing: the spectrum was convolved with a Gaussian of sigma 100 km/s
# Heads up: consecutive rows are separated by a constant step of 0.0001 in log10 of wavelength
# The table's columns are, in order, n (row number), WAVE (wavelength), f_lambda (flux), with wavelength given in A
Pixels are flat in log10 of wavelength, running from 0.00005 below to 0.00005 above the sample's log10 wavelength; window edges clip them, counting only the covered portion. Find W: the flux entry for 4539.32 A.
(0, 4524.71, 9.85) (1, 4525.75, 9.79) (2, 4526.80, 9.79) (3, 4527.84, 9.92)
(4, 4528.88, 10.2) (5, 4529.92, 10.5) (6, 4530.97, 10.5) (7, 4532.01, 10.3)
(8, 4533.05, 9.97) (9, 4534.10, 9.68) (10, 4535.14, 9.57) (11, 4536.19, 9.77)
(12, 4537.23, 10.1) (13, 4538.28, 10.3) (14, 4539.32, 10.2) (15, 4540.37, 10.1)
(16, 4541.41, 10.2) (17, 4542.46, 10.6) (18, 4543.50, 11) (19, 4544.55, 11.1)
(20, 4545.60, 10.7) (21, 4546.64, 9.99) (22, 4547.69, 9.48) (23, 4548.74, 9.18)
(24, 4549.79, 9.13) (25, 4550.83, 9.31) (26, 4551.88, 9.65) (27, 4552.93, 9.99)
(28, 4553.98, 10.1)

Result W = 10.2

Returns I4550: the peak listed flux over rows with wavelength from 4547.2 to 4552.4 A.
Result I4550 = 9.65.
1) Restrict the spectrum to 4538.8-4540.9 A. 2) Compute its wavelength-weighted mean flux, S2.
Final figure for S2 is 10.2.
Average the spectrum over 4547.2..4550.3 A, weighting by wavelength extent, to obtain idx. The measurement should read 9.25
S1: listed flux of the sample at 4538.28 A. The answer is 10.3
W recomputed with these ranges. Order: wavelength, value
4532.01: 10.3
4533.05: 9.97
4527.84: 9.92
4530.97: 10.5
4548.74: 9.18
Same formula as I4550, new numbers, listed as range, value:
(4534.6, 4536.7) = 9.77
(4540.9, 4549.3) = 11.1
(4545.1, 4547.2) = 10.7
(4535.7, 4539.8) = 10.3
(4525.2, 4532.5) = 10.5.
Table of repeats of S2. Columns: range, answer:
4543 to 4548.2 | 10.4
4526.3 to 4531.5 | 10.2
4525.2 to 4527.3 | 9.76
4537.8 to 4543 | 10.3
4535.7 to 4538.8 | 10.1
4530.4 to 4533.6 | 10.2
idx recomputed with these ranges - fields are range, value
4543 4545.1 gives 11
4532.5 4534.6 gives 9.82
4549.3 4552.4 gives 9.38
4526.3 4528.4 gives 9.89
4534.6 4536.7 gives 9.66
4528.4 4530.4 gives 10.4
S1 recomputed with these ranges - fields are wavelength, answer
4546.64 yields 9.99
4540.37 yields 10.1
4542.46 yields 10.6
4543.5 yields 11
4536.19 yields 9.77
